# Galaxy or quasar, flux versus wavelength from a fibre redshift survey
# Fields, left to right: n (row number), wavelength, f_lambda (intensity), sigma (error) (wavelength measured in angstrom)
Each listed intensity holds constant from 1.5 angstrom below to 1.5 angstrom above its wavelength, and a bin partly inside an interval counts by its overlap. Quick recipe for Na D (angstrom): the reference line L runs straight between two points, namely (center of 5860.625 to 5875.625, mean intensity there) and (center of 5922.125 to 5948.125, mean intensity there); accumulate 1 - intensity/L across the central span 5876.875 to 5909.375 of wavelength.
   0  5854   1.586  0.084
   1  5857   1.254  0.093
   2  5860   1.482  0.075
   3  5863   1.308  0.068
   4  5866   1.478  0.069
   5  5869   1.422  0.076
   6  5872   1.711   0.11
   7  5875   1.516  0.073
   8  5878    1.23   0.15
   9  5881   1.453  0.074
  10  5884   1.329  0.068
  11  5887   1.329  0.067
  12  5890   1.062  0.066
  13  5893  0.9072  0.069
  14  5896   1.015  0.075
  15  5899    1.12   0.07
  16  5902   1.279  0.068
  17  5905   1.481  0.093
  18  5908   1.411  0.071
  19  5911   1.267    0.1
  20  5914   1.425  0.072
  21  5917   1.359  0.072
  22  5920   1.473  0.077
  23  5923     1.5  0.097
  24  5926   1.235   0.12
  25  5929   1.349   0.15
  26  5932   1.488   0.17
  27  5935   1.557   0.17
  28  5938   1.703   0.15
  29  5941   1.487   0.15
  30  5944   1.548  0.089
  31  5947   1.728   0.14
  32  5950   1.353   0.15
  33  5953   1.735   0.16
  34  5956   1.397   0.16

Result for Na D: 5.6 angstrom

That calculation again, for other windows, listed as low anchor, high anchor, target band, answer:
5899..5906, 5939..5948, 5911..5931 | 0.7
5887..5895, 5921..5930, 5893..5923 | -2.3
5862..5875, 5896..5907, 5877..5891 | 0.9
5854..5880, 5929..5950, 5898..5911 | 1.5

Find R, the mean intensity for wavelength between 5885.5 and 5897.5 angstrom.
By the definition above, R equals 1.08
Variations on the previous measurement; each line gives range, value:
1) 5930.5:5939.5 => 1.58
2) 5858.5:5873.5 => 1.48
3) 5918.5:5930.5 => 1.39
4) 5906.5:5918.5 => 1.37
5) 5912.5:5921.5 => 1.42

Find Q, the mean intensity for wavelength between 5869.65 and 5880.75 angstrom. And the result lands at 1.48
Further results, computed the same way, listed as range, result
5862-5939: 1.36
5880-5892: 1.27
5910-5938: 1.42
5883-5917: 1.24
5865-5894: 1.35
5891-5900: 1.01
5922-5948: 1.51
